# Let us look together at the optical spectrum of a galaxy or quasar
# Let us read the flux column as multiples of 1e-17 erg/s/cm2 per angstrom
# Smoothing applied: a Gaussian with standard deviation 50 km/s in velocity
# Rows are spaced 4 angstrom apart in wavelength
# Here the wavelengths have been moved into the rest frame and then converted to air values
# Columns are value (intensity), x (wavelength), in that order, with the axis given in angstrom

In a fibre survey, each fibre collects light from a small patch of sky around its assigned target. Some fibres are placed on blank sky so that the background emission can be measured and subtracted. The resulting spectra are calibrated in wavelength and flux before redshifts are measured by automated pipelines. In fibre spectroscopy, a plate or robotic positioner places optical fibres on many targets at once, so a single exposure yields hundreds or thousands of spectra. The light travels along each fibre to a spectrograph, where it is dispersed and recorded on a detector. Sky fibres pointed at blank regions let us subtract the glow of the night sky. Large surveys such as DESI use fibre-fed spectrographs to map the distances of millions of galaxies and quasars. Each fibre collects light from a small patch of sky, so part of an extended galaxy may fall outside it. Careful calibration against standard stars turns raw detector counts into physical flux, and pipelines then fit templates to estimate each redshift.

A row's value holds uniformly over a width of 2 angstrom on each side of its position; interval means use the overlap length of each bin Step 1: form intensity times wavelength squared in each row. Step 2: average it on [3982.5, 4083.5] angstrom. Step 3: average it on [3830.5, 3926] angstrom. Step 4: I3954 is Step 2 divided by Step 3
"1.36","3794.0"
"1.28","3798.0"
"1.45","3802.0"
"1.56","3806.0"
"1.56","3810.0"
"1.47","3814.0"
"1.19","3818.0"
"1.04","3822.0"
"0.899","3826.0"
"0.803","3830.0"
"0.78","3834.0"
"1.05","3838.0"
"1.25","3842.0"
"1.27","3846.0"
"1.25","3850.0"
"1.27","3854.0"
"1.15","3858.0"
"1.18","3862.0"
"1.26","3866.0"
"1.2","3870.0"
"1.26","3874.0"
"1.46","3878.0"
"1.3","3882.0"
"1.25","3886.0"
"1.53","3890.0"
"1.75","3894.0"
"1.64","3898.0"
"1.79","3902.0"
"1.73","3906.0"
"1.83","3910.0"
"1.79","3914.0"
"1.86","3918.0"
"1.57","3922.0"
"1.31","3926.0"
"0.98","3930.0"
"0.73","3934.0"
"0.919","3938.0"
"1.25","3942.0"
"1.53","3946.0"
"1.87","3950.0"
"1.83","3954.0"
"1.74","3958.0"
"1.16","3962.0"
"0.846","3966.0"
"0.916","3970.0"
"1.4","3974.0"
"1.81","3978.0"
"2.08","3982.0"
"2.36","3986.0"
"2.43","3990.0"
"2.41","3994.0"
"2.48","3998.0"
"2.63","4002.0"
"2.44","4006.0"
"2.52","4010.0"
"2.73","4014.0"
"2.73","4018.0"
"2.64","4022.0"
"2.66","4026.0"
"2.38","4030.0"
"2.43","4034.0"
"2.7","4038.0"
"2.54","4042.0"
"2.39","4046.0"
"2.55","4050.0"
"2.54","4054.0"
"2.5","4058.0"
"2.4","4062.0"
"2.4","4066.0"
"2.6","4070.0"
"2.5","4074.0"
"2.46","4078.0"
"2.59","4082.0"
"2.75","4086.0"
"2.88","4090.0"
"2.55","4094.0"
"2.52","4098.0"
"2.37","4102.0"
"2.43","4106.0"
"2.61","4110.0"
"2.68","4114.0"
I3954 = 1.94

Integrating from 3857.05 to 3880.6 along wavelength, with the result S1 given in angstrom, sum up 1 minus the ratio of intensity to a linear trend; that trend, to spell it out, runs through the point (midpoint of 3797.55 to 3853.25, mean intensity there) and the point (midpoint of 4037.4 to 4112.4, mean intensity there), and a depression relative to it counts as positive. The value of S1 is 2.94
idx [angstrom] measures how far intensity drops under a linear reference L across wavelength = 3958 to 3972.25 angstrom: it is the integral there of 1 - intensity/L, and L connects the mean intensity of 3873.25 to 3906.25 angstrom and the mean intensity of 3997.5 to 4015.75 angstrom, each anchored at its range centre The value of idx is 7.1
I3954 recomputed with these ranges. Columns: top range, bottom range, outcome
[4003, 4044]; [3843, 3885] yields 2.22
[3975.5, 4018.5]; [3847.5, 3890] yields 2.01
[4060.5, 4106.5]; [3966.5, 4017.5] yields 1.23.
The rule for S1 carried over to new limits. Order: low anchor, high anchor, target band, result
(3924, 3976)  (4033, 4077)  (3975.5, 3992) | -4.7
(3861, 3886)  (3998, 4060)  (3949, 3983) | 9.1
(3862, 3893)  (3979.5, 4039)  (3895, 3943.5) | 6.0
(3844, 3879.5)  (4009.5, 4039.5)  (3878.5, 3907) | -0.8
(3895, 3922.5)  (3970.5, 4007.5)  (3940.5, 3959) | 3.0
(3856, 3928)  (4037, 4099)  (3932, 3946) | 5.8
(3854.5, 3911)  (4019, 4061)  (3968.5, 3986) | 3.7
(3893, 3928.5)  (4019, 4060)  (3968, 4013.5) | 1.6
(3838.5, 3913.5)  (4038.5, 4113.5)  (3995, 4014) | -3.6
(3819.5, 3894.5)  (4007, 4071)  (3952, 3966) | 3.4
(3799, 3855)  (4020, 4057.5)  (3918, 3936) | 5.9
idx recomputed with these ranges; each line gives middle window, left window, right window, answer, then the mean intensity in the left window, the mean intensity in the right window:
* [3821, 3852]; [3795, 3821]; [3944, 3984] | 8.29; 1.4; 1.52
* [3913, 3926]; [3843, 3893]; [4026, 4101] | -0.43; 1.29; 2.54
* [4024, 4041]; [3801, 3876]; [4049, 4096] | -1.56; 1.2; 2.56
